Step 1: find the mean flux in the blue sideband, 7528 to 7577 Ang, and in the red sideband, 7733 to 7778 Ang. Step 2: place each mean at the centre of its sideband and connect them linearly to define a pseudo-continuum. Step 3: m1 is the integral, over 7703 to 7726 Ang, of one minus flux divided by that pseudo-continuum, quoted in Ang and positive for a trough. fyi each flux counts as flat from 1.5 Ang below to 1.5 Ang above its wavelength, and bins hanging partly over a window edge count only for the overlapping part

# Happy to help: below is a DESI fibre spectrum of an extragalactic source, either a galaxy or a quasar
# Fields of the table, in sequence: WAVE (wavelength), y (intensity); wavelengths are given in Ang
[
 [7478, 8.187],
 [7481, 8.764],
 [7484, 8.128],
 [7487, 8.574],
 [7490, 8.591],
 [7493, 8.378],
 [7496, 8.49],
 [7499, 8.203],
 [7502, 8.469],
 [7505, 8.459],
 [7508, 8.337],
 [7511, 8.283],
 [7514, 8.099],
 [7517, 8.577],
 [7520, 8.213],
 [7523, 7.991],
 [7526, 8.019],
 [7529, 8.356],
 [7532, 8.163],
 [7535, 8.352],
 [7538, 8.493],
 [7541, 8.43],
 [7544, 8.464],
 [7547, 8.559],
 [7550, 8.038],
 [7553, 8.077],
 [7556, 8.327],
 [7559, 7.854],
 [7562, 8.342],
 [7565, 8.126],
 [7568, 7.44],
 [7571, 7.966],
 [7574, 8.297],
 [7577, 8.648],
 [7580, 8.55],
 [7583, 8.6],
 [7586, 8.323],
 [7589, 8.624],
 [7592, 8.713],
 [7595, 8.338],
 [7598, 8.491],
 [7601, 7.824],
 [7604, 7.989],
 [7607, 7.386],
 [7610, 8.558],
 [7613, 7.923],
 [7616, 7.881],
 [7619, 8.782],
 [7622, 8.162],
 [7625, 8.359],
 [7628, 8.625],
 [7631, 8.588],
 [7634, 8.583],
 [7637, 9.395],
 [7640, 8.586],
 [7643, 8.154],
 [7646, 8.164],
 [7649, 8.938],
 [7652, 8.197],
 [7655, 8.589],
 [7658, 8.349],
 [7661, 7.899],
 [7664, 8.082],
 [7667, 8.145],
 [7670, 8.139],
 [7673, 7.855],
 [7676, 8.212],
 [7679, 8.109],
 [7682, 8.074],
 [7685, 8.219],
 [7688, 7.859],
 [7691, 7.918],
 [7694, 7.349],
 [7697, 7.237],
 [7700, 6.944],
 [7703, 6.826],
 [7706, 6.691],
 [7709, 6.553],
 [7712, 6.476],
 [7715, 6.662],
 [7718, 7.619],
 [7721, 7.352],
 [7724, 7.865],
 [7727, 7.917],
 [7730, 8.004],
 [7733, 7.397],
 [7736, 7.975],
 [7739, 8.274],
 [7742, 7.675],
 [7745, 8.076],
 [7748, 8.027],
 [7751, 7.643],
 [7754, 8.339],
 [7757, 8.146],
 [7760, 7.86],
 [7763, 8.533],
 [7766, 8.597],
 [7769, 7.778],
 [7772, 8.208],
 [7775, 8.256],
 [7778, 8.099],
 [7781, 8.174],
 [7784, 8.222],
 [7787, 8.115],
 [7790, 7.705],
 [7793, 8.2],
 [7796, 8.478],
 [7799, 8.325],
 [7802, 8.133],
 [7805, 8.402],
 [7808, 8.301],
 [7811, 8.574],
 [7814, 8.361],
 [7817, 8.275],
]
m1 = 3.0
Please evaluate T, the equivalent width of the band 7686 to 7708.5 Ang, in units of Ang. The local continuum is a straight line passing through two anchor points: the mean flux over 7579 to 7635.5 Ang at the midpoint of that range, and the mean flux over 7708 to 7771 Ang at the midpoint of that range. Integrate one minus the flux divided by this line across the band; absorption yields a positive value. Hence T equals 2.0 Ang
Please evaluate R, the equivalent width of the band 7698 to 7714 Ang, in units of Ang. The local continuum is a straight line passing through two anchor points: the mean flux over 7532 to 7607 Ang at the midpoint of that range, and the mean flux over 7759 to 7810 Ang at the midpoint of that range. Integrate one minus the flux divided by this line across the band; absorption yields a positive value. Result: 2.94 Ang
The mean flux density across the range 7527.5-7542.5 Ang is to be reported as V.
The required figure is 8.36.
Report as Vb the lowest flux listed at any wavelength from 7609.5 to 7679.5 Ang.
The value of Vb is 7.855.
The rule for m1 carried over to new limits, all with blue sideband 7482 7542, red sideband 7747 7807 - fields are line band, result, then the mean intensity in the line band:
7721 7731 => 0.4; 7.84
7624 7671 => -1.0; 8.43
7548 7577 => 0.7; 8.09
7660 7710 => 3.4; 7.66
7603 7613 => 0.4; 7.97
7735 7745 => 0.2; 7.99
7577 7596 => -0.6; 8.54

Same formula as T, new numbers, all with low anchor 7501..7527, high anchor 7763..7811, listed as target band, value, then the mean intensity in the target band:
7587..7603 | -0.2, 8.38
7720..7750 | 1.3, 7.86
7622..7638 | -0.7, 8.64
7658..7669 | 0.2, 8.09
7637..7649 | -0.4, 8.52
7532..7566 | 0.0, 8.28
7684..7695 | 0.5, 7.84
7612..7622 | 0.1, 8.2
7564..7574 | 0.4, 7.9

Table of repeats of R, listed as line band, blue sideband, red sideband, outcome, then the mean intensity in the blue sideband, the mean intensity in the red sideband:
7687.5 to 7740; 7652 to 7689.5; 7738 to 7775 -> 4.8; 8.13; 8.1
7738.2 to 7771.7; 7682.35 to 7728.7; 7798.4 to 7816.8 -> -1.2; 7.32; 8.35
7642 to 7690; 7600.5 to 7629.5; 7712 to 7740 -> -1.7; 8.16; 7.6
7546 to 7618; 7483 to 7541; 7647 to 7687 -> 0.6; 8.33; 8.21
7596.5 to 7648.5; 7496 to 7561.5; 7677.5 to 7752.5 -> -2.8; 8.28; 7.55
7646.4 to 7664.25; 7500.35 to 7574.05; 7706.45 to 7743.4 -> -1.4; 8.23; 7.46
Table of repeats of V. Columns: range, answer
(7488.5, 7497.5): 8.49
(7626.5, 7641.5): 8.76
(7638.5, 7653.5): 8.41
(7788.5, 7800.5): 8.18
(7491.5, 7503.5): 8.38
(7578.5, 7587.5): 8.49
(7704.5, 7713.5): 6.57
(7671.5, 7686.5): 8.09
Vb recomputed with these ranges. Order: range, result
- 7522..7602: 7.44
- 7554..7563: 7.854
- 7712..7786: 6.476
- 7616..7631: 7.881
